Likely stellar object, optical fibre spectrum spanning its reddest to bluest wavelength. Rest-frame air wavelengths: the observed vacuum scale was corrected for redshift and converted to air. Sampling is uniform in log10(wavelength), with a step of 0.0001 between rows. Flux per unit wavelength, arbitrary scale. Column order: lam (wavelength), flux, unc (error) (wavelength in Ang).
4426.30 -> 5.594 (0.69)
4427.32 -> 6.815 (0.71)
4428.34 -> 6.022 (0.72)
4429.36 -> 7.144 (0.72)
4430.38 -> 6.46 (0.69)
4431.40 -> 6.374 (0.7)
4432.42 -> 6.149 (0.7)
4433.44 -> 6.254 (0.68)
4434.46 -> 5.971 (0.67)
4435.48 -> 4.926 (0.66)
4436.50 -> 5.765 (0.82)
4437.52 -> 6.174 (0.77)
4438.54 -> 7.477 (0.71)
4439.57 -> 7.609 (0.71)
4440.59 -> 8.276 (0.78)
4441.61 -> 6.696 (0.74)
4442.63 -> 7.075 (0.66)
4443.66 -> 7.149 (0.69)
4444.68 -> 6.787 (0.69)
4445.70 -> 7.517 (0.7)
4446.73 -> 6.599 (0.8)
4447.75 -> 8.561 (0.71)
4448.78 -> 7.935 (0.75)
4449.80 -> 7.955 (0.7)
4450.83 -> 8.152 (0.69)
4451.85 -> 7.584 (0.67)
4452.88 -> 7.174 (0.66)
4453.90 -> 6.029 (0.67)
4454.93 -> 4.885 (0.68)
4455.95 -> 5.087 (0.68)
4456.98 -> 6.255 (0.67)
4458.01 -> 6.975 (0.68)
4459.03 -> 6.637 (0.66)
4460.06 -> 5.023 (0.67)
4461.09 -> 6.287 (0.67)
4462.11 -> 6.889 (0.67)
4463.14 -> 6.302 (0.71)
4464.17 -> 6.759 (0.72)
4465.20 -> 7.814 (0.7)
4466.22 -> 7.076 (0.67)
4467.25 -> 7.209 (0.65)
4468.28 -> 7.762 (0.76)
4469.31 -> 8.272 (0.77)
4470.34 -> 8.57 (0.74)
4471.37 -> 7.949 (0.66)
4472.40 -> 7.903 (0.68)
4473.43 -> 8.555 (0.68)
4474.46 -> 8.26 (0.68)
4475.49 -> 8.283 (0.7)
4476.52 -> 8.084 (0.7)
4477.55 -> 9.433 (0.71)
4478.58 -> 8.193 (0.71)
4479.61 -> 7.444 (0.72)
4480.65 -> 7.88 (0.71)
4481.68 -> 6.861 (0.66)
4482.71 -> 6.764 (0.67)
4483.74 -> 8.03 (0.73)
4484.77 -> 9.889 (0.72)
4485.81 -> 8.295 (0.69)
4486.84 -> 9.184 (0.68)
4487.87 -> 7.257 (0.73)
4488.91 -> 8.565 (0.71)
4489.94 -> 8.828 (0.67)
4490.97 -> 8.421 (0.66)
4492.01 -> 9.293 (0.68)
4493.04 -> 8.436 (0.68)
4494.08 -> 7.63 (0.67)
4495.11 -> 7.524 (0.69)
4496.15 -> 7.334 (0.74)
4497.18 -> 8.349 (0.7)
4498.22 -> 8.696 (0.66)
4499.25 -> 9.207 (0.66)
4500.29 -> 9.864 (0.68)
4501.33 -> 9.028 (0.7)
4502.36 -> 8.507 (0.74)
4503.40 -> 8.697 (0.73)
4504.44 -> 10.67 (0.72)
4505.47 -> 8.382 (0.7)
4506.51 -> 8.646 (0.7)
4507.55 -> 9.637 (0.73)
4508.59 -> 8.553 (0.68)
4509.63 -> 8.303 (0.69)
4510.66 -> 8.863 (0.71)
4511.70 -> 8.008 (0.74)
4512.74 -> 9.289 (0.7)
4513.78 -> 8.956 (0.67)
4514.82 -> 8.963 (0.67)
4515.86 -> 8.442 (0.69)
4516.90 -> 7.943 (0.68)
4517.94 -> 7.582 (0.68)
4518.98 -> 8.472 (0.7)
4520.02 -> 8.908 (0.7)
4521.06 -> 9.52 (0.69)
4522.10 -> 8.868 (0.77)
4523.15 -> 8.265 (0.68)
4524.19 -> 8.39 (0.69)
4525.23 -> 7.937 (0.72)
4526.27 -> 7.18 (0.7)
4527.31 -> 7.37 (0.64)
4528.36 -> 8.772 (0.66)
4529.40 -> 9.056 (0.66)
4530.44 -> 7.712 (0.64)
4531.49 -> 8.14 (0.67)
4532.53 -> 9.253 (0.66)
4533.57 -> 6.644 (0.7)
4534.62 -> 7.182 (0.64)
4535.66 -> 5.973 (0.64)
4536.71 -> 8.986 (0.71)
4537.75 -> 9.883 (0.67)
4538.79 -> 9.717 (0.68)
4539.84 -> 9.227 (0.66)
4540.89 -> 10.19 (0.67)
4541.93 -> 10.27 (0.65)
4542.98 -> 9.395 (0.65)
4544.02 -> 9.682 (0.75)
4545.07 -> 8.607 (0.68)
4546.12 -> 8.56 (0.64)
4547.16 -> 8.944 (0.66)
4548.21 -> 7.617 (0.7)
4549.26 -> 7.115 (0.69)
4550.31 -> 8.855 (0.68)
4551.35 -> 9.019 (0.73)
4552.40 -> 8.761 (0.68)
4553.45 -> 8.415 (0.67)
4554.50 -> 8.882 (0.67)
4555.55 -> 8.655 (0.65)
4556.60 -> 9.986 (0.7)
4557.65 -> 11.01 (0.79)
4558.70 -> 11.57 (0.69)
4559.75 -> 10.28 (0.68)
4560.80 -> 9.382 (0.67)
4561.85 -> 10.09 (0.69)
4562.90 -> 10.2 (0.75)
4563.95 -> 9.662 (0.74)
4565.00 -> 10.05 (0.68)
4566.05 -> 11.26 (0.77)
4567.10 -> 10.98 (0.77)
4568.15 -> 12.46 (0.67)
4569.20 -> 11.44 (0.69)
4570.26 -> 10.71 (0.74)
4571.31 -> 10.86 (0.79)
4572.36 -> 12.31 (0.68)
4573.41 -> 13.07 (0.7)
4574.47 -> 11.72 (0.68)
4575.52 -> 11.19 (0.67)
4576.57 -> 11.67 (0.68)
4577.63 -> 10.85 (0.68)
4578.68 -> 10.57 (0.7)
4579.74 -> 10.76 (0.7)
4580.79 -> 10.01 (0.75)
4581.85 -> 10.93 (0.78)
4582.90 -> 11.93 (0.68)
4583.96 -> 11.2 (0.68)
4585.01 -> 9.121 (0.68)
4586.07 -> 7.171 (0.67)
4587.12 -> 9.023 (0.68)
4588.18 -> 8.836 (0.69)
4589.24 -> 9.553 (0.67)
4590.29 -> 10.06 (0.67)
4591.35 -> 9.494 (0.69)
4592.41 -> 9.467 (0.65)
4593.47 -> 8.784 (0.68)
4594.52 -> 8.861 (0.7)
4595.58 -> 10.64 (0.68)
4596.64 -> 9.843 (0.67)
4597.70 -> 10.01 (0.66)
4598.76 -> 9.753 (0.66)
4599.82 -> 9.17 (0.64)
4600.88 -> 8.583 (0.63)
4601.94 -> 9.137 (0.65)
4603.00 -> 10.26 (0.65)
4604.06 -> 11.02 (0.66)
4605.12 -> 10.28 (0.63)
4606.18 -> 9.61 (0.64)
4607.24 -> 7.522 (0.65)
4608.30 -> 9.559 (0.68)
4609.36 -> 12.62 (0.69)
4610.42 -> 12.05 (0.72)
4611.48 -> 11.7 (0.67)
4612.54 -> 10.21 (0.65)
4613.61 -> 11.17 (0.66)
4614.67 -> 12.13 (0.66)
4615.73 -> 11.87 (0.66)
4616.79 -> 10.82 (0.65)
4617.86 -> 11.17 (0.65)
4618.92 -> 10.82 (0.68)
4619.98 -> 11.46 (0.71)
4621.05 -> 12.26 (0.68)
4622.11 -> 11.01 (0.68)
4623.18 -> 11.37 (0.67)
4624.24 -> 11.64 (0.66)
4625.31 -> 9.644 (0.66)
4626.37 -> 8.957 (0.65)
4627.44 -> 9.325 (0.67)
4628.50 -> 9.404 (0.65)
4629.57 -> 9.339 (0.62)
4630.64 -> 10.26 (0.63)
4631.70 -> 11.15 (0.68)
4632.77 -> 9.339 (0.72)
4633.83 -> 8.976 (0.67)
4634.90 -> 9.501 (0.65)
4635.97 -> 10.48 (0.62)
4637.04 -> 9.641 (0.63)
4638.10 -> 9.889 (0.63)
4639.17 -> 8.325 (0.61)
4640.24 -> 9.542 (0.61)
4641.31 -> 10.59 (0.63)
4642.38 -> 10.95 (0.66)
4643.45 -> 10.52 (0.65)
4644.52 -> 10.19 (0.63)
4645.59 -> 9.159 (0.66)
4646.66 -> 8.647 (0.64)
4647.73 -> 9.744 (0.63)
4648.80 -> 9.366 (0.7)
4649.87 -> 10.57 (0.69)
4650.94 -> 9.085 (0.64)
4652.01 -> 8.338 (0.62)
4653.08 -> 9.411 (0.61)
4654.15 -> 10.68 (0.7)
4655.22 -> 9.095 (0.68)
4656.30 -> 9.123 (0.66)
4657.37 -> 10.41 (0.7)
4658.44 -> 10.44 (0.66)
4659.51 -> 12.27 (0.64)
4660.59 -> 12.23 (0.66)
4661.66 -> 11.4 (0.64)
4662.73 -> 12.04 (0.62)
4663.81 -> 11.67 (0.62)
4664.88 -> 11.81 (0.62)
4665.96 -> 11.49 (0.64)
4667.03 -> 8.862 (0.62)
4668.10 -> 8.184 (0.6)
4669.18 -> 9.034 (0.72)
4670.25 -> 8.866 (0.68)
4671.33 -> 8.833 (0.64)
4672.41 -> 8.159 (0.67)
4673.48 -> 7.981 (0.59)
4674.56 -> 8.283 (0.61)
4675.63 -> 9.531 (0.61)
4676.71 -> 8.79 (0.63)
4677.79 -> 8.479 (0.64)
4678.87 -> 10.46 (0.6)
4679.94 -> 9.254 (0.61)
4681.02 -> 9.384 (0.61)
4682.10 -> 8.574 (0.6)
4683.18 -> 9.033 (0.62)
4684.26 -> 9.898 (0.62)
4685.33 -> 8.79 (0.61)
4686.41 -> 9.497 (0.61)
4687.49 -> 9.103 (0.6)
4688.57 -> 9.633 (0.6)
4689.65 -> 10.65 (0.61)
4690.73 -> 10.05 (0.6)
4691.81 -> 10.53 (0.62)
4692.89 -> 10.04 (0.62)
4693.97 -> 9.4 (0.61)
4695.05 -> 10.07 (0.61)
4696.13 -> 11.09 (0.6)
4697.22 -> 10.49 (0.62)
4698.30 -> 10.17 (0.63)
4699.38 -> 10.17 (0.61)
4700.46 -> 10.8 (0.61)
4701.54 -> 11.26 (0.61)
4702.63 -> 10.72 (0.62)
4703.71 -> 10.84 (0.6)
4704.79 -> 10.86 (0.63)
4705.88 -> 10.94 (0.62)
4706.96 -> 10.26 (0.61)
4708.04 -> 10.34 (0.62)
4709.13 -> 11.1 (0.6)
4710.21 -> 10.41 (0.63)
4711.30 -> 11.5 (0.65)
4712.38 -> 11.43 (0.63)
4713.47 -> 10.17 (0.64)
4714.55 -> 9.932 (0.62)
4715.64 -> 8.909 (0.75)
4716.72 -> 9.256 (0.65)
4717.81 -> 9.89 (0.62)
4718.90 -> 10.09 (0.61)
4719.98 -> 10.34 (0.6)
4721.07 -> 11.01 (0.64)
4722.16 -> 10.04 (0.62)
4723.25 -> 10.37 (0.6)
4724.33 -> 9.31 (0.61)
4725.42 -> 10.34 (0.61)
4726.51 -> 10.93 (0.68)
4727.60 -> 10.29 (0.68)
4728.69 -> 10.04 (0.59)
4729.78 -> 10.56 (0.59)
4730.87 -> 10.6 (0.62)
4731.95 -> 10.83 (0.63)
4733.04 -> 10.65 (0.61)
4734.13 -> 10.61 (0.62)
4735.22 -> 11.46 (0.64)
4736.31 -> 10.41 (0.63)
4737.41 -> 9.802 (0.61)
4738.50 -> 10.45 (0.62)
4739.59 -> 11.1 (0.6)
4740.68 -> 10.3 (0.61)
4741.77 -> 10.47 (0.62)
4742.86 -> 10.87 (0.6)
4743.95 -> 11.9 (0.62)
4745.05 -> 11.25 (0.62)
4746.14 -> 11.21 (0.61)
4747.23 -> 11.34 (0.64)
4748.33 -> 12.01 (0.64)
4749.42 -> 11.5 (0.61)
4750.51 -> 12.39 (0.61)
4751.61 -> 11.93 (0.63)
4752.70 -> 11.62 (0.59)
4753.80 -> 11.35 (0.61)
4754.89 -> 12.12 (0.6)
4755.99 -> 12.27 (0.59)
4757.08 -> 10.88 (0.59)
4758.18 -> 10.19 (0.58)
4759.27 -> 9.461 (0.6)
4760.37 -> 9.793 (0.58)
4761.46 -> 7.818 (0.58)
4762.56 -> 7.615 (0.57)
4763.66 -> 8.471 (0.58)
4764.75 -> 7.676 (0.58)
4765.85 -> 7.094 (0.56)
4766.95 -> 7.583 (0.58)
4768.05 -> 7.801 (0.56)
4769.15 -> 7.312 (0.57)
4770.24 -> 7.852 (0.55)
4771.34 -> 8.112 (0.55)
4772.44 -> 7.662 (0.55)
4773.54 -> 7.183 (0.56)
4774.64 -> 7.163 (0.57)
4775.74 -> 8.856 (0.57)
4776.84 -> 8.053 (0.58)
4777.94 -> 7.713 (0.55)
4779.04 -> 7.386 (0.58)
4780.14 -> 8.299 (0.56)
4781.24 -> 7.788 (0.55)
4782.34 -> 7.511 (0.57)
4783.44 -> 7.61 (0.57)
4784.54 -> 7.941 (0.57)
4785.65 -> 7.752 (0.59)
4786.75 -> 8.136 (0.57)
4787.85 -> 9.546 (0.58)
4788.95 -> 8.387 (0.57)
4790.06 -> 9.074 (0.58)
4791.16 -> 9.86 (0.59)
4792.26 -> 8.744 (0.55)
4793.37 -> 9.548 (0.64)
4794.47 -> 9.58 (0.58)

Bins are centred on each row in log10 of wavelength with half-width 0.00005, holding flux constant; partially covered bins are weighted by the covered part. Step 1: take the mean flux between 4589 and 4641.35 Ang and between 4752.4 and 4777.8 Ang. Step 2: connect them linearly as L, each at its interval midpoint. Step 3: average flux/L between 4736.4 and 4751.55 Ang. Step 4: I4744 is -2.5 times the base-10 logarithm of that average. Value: -0.23 mag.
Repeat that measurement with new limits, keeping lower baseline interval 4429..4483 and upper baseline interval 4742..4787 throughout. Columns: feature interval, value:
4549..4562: -0.20 mag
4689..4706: -0.19 mag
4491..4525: -0.16 mag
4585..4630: -0.23 mag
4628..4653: -0.16 mag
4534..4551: -0.14 mag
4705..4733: -0.16 mag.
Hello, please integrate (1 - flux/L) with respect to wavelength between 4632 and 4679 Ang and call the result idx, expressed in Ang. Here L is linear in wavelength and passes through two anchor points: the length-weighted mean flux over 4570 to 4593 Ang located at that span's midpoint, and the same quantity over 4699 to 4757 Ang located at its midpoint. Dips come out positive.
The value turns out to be 3.7 Ang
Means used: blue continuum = 10.5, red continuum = 10.8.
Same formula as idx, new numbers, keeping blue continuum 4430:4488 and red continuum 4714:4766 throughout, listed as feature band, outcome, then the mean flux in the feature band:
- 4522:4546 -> -1.3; 8.54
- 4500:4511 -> -1.7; 9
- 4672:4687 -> 1.1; 9.02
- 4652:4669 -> -1.8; 10.5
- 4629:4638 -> -0.6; 9.84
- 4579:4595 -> -1.9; 9.69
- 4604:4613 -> -1.6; 10.5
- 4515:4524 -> -0.7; 8.51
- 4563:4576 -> -4.3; 11.3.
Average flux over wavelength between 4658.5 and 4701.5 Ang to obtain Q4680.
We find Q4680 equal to 9.89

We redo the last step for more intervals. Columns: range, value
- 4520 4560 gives 8.78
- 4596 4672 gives 10.2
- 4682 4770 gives 10.2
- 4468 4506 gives 8.39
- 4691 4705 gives 10.5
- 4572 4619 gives 10.4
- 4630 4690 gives 9.74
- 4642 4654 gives 9.65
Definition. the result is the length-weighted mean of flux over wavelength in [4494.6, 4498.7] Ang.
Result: 7.96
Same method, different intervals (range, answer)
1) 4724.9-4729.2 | 10.4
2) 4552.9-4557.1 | 8.97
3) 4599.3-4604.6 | 9.63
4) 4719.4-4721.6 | 10.7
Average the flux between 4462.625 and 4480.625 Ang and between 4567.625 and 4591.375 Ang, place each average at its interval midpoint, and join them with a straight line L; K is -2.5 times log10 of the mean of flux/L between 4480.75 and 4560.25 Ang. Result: 0.06 mag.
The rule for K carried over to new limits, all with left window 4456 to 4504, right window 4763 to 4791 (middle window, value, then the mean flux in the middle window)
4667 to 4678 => -0.09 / 8.63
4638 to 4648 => -0.22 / 9.74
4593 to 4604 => -0.21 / 9.57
